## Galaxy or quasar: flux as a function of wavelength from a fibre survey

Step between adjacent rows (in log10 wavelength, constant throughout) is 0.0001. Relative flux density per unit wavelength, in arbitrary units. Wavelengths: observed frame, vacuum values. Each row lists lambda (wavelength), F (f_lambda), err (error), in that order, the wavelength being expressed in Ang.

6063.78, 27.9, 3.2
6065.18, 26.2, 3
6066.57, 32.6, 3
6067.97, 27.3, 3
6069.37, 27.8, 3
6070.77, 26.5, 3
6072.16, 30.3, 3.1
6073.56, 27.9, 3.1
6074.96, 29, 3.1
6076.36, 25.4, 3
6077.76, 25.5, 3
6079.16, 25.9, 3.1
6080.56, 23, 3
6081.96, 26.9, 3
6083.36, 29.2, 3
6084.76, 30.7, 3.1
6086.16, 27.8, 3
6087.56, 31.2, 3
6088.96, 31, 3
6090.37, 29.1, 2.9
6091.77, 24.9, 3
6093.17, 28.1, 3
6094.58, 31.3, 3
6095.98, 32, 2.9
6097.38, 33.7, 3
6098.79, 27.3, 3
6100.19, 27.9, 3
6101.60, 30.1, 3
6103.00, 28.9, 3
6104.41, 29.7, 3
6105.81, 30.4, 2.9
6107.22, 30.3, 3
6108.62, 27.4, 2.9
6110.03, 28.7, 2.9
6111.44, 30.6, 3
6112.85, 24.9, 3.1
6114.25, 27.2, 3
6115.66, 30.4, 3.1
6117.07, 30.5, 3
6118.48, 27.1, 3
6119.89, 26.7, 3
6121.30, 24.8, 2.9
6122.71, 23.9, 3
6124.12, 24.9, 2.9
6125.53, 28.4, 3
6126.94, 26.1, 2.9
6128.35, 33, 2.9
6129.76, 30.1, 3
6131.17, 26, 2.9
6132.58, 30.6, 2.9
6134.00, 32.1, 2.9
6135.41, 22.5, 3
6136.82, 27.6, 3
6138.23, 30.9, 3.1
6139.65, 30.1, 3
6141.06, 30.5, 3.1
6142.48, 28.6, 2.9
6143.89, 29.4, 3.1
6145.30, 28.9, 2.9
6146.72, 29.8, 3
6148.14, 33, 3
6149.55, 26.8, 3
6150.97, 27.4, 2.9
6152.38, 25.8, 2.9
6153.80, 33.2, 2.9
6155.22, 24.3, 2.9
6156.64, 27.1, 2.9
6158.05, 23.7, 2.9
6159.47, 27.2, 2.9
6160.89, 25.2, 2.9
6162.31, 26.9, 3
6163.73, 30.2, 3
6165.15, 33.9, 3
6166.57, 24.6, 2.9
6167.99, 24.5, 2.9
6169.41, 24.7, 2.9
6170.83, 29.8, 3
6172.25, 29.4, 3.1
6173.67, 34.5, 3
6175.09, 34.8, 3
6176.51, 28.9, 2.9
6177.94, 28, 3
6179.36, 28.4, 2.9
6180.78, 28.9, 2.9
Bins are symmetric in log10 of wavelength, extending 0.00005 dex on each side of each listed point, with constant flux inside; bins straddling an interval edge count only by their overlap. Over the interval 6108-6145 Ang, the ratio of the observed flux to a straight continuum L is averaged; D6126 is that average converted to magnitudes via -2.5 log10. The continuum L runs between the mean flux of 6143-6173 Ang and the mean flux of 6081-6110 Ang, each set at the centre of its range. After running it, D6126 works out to 0.02 mag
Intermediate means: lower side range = 29.3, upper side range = 27.9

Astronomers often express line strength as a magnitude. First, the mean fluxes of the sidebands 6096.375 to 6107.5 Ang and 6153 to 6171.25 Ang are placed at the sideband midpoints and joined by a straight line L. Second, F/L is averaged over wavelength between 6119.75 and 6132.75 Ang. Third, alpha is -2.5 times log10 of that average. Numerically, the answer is 0.05 mag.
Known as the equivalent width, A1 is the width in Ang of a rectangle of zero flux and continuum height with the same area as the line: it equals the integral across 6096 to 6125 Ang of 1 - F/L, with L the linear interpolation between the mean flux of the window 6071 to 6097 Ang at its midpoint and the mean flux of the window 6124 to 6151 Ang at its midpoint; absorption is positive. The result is 0.28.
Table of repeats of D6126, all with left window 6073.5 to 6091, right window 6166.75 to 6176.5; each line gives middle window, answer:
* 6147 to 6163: 0.06 mag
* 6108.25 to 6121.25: 0.02 mag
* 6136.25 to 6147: -0.02 mag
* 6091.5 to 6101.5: -0.05 mag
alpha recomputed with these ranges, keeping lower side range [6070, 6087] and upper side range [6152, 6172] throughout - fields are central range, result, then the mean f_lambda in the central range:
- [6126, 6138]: -0.05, 28.6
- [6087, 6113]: -0.08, 29.4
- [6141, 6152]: -0.07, 29.1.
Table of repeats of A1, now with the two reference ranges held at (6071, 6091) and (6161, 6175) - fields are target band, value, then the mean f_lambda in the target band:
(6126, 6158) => -0.11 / 28.7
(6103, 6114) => -0.20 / 28.8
